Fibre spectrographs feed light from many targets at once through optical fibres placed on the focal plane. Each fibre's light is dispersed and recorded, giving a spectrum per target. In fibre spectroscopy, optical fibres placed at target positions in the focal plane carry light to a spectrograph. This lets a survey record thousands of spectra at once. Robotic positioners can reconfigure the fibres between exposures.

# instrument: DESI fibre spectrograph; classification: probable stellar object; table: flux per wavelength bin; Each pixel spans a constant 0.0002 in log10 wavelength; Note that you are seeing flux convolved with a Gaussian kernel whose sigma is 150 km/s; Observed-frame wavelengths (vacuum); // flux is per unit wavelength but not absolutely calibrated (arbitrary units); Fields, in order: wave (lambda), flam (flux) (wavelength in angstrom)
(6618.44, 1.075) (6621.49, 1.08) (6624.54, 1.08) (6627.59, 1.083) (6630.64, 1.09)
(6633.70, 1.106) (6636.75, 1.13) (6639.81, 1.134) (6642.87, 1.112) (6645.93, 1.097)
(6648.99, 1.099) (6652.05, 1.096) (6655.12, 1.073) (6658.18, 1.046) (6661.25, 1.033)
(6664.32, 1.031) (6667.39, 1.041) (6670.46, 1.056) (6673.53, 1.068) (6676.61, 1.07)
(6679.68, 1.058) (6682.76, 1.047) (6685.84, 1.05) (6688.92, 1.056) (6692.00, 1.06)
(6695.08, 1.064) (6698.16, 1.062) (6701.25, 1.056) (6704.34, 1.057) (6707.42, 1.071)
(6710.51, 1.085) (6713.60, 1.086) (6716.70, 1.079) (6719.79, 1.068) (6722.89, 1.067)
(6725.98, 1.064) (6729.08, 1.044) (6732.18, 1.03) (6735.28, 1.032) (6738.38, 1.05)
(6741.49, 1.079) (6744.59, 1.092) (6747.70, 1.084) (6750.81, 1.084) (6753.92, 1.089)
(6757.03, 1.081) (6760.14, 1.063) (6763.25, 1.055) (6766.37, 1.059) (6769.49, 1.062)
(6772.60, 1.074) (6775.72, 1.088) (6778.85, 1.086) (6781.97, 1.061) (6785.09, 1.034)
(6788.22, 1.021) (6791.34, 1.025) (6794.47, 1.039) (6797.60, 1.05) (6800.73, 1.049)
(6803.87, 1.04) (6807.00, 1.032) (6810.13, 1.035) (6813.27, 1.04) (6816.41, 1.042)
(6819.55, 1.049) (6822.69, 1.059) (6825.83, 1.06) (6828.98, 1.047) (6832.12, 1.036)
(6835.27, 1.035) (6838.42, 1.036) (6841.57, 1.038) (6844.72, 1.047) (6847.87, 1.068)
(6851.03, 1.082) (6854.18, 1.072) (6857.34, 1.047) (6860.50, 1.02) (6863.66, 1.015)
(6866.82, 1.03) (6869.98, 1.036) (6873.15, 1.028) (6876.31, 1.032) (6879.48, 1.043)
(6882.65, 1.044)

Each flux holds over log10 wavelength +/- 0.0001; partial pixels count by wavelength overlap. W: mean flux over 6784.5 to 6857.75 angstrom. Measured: 1.05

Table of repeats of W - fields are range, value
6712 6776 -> 1.07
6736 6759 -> 1.08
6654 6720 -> 1.06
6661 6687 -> 1.05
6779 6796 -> 1.04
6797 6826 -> 1.04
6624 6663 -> 1.09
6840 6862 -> 1.05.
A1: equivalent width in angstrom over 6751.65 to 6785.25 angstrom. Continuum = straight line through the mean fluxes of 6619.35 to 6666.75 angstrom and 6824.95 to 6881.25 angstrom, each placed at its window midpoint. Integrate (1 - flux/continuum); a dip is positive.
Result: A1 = -0.3 angstrom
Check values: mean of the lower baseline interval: 1.08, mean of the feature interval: 1.07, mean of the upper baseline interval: 1.04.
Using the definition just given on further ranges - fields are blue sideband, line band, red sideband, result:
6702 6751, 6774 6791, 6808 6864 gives 0.0 angstrom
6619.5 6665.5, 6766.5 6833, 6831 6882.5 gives 0.3 angstrom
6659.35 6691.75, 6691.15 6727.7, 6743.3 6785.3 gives -0.3 angstrom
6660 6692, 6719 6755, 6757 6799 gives -0.4 angstrom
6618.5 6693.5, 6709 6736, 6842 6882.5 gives 0.1 angstrom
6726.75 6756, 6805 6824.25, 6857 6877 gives 0.0 angstrom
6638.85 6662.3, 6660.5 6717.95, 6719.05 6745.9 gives 0.7 angstrom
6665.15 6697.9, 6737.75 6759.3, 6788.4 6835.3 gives -0.6 angstrom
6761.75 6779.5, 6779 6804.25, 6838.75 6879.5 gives 0.5 angstrom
